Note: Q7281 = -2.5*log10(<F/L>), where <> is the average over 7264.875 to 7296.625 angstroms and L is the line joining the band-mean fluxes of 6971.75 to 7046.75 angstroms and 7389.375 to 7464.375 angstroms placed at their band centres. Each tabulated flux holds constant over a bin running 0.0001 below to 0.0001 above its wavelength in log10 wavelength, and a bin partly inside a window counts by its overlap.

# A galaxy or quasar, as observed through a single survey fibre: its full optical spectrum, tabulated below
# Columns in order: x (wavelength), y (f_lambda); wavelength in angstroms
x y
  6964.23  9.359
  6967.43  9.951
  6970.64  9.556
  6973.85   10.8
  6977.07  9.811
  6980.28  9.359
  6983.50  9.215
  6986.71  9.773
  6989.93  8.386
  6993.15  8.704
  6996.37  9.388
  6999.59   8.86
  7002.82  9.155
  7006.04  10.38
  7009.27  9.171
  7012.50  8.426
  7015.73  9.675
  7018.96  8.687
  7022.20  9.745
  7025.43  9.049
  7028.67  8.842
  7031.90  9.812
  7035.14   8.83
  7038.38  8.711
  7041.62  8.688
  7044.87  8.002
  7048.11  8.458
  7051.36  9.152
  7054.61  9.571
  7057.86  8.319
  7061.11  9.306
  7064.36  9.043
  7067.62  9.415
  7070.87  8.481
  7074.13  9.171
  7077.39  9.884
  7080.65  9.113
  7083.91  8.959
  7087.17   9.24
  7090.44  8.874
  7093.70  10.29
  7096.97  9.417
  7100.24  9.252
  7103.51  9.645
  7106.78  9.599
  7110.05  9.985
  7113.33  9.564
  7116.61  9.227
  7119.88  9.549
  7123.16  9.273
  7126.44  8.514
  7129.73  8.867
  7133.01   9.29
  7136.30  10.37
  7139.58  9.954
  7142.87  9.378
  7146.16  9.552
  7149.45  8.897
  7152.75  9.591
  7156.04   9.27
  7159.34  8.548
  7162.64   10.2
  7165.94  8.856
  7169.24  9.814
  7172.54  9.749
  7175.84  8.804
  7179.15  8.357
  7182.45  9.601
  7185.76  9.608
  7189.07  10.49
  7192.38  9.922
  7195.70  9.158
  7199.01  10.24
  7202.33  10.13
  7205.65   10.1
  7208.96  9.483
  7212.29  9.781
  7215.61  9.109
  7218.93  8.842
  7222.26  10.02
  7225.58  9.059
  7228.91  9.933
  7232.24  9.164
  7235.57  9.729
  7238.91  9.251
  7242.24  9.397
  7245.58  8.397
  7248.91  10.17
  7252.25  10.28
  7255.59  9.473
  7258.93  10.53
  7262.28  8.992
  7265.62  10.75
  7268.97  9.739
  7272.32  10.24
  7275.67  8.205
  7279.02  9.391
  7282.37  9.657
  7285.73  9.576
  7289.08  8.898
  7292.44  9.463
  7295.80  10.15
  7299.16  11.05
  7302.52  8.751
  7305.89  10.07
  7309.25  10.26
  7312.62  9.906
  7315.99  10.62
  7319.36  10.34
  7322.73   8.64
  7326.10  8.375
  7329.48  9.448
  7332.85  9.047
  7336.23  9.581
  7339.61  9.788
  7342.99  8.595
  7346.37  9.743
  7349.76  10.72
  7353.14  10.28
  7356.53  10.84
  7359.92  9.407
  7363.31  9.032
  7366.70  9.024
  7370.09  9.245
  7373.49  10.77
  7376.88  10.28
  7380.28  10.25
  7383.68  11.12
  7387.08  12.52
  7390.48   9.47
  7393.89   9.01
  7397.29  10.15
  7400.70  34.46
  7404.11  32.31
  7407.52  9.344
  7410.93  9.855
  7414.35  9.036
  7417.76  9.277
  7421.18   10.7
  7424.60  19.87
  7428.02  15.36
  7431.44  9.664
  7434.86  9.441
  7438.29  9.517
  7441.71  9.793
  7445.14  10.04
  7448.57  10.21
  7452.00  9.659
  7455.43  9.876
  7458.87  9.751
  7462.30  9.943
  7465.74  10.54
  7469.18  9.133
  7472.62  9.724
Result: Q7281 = 0.19 mag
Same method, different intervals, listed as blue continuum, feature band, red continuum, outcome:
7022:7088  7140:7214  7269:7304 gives -0.03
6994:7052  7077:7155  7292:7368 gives -0.02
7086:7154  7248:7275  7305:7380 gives -0.04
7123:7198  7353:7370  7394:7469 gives 0.22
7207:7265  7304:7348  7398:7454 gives 0.19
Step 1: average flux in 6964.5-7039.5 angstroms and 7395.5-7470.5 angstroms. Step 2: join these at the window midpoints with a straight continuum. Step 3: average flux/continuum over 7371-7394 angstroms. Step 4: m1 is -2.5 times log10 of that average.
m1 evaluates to 0.162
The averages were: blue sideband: 9.32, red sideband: 12.6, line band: 10.5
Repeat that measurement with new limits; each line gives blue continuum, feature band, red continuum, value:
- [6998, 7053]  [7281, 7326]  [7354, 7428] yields 0.21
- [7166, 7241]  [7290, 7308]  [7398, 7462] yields 0.12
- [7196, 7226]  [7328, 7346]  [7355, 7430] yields 0.26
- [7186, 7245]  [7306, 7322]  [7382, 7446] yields 0.13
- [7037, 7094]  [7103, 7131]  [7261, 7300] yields -0.02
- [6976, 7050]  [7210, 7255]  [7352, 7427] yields 0.18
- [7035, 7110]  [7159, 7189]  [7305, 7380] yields 0.00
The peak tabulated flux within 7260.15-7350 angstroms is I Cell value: 11.05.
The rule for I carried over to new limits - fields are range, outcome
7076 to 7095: 10.29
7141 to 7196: 10.49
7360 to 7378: 10.77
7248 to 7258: 10.28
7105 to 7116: 9.985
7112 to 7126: 9.564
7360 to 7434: 34.46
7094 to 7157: 10.37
